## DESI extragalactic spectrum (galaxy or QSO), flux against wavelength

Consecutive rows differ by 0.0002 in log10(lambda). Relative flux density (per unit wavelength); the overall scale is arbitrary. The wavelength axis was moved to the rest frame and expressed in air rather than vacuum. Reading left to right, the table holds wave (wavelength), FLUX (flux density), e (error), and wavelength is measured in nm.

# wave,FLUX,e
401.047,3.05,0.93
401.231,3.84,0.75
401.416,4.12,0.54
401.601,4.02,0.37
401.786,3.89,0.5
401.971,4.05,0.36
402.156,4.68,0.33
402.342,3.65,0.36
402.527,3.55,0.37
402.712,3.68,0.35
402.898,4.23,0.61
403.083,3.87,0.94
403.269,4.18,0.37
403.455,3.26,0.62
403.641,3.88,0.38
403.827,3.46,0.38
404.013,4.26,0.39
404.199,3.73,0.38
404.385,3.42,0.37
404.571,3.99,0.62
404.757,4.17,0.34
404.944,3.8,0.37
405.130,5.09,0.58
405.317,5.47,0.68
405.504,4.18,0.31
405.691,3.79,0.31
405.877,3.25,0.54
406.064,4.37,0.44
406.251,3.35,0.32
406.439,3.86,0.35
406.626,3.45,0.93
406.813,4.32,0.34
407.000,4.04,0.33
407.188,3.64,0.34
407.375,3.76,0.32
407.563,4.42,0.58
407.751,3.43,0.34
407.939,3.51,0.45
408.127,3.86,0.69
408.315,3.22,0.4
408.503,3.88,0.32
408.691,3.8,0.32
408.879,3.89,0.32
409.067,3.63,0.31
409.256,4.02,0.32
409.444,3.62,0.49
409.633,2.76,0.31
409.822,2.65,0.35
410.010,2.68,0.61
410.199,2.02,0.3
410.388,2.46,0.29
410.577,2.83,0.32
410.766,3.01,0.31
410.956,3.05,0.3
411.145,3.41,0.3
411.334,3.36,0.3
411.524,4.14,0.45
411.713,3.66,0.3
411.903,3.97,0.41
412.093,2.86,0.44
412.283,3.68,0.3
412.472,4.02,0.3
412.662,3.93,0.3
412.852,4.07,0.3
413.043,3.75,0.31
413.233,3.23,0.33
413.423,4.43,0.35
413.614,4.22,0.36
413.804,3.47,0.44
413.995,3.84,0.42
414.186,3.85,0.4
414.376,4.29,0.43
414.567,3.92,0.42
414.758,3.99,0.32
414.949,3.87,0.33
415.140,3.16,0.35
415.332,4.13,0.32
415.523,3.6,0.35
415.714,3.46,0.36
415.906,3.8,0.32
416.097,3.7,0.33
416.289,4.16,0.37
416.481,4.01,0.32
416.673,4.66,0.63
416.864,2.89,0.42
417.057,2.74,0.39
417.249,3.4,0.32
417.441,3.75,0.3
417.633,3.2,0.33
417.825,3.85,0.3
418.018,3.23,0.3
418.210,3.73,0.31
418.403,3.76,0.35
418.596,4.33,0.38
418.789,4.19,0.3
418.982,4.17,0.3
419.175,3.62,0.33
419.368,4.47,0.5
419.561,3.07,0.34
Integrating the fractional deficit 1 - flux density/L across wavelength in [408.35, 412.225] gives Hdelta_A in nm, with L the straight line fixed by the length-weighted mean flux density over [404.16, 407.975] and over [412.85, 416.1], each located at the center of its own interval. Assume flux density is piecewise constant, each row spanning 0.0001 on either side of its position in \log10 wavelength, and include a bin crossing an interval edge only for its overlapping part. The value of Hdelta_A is 0.60 nm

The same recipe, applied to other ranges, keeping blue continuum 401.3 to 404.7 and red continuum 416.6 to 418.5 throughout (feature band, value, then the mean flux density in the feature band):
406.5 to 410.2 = 0.18 nm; 3.57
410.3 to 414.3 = 0.06 nm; 3.59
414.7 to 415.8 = -0.04 nm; 3.69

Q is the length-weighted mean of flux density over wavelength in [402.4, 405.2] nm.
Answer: 3.89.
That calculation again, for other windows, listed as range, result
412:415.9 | 3.79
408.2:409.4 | 3.74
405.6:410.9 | 3.48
